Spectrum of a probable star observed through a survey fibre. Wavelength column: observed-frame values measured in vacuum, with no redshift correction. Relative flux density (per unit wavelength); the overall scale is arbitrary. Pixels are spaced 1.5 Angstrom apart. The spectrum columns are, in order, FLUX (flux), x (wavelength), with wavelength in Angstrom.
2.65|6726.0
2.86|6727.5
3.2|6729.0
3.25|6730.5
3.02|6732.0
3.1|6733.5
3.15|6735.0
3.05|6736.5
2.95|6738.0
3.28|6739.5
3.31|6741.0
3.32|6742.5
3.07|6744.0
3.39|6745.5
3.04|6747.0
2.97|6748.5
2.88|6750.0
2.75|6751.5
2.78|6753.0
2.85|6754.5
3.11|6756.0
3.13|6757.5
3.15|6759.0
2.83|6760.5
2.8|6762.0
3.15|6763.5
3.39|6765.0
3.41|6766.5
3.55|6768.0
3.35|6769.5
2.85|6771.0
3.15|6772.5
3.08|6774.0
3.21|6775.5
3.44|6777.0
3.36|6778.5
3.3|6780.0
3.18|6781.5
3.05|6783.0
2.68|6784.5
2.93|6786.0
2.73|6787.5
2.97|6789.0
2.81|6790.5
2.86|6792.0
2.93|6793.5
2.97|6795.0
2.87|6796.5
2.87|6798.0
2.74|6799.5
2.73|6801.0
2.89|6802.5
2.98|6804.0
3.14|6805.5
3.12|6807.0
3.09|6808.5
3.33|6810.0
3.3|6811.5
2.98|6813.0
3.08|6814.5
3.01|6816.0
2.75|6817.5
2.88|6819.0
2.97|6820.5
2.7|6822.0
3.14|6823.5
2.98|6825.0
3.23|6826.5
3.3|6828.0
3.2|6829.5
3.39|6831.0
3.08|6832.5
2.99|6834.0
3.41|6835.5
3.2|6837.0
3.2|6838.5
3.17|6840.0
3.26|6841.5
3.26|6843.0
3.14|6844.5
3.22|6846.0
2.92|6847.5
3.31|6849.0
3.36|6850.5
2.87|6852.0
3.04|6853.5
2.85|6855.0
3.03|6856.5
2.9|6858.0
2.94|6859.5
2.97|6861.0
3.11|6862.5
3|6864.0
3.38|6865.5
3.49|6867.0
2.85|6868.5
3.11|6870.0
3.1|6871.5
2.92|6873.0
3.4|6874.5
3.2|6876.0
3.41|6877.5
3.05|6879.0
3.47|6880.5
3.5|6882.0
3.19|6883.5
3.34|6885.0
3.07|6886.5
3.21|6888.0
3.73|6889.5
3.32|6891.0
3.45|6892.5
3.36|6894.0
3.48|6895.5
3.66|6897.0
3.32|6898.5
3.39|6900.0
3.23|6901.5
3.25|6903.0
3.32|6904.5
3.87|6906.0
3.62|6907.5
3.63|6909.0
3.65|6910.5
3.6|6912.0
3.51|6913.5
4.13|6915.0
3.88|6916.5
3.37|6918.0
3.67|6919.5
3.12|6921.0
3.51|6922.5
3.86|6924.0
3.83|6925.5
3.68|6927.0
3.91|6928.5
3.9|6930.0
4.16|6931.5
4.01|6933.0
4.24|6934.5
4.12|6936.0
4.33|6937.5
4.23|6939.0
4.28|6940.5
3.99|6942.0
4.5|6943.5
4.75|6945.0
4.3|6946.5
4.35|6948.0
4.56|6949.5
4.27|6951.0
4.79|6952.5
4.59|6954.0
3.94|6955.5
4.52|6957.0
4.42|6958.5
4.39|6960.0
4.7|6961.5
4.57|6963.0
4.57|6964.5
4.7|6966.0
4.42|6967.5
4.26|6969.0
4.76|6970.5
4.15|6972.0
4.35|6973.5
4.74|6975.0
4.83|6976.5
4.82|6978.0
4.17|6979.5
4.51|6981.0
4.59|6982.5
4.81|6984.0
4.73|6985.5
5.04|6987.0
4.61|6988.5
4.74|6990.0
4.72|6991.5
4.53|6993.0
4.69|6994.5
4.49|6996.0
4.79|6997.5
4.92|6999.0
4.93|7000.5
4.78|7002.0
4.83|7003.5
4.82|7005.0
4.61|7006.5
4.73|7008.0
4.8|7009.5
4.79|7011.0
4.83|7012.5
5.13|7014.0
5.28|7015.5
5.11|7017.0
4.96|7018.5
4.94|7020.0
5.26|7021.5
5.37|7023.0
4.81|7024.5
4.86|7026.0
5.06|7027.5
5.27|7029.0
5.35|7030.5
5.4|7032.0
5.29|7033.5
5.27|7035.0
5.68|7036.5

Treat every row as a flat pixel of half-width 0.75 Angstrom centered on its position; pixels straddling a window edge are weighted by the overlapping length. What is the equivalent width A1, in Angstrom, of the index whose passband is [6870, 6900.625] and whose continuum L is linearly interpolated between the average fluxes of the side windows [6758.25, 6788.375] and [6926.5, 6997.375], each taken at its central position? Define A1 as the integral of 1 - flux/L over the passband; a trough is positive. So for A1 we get 4.6 Angstrom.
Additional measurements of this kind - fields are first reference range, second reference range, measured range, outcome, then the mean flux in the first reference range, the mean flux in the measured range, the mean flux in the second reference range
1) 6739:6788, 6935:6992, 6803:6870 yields 9.44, 3.11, 3.1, 4.5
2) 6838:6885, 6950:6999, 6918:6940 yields 0.67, 3.15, 3.88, 4.57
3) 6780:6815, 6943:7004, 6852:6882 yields 4.09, 2.97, 3.12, 4.59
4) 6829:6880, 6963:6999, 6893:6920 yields 1.42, 3.14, 3.55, 4.62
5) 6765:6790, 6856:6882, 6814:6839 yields 0.47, 3.14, 3.09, 3.15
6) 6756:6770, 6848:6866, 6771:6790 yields 0.52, 3.19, 3.08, 3.06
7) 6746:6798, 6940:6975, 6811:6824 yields 1.60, 3.04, 2.97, 4.45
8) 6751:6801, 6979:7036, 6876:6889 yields 2.03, 3.03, 3.28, 4.9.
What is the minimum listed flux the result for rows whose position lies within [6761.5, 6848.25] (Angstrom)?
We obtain 2.68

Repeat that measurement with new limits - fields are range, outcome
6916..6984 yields 3.12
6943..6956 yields 3.94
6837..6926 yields 2.85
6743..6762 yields 2.75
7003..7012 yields 4.61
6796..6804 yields 2.73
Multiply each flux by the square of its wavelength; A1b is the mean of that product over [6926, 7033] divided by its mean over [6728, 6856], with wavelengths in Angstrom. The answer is 1.6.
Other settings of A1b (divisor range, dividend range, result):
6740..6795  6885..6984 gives 1.37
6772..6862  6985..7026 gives 1.68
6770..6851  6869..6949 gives 1.23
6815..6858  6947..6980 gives 1.51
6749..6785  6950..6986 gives 1.55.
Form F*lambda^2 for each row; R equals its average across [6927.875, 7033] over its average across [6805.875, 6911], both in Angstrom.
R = 1.5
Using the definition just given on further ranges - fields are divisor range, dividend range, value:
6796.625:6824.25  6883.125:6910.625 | 1.18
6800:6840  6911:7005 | 1.47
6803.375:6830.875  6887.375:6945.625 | 1.25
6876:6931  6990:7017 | 1.41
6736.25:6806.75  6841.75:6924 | 1.12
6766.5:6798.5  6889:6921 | 1.20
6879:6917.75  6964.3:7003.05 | 1.37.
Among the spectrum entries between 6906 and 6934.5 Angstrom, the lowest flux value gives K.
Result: 3.12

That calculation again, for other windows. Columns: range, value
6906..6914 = 3.51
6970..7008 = 4.15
